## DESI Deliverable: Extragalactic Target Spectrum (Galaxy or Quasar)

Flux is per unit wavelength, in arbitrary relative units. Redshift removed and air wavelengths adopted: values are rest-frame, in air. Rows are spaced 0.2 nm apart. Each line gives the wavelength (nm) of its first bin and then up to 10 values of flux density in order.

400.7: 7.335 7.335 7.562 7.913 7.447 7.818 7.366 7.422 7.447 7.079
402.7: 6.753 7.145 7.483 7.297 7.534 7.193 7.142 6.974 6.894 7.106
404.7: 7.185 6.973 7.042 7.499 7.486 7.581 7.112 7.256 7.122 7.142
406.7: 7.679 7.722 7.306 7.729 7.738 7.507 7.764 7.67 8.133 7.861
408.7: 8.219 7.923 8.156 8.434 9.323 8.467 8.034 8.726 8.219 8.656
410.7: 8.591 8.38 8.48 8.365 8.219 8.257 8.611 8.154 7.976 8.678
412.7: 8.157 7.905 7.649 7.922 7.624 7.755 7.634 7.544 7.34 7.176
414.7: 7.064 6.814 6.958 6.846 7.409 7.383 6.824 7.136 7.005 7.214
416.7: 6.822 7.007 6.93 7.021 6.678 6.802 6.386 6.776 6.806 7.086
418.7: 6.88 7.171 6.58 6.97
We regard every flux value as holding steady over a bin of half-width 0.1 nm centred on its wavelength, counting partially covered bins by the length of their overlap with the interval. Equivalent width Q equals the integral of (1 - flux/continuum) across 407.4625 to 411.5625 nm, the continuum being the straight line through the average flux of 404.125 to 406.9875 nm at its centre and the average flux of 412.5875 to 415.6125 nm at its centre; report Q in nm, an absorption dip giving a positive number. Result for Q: -0.494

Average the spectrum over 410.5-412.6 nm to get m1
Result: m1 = 8.38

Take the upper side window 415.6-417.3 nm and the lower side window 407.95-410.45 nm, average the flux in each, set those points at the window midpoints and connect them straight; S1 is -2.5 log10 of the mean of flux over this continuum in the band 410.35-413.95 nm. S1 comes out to -0.06 mag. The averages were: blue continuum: 8.26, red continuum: 7.04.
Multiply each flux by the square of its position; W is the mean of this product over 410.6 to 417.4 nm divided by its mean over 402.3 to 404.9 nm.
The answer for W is 1.1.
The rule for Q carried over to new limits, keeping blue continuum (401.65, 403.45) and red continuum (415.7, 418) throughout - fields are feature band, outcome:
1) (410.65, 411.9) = -0.23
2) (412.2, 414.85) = -0.27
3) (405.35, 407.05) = -0.04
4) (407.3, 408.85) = -0.15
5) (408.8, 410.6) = -0.34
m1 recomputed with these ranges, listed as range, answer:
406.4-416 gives 7.88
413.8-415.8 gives 7.22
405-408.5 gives 7.51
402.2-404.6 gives 7.17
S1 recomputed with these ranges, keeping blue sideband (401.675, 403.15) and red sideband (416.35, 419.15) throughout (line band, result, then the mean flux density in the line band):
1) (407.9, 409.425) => -0.13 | 8.06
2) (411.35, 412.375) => -0.17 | 8.26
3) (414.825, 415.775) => -0.02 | 7.08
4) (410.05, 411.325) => -0.20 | 8.49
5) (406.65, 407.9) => -0.07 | 7.62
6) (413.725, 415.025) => -0.05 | 7.28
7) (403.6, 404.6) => 0.03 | 7.06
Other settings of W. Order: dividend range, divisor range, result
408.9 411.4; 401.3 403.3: 1.20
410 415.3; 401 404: 1.13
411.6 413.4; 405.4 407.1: 1.14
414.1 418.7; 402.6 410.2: 0.97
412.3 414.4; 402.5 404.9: 1.15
